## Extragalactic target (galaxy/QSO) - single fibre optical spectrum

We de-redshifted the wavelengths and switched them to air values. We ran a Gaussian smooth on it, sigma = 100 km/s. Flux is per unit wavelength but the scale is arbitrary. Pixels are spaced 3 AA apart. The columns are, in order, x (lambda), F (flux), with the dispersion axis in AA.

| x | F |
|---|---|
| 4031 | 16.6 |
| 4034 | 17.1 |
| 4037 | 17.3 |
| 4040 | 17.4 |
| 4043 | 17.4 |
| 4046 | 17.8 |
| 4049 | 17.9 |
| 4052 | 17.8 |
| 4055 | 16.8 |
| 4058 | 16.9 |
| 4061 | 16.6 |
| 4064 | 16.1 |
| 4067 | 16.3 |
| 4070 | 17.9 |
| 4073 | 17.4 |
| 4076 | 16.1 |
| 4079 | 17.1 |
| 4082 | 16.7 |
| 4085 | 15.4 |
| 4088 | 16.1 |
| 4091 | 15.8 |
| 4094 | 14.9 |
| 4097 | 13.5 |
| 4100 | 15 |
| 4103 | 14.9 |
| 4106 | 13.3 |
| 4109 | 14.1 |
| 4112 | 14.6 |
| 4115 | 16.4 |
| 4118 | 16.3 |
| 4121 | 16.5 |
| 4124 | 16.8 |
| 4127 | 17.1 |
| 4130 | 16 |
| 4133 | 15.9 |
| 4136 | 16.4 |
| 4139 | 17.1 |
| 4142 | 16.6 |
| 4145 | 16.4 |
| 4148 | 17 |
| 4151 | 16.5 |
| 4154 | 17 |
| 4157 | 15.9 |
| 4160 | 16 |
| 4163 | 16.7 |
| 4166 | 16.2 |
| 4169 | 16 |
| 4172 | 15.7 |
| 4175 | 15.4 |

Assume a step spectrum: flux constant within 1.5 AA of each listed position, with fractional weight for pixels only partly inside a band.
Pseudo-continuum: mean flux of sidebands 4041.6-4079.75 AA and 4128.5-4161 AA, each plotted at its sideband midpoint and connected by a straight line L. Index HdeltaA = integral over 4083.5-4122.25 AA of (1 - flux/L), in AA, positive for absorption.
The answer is 3.8 AA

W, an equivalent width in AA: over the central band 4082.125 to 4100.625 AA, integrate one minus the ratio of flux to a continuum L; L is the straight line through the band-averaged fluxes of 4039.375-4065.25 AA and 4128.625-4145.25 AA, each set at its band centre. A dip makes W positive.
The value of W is 1.75 AA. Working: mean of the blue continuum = 17.2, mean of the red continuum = 16.4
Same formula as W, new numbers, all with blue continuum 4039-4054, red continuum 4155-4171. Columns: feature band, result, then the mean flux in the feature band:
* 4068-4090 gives 0.8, 16.6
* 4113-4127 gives 0.2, 16.5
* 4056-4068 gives 0.7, 16.5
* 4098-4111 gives 2.0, 14.3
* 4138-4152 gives -0.3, 16.7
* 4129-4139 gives 0.2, 16.3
